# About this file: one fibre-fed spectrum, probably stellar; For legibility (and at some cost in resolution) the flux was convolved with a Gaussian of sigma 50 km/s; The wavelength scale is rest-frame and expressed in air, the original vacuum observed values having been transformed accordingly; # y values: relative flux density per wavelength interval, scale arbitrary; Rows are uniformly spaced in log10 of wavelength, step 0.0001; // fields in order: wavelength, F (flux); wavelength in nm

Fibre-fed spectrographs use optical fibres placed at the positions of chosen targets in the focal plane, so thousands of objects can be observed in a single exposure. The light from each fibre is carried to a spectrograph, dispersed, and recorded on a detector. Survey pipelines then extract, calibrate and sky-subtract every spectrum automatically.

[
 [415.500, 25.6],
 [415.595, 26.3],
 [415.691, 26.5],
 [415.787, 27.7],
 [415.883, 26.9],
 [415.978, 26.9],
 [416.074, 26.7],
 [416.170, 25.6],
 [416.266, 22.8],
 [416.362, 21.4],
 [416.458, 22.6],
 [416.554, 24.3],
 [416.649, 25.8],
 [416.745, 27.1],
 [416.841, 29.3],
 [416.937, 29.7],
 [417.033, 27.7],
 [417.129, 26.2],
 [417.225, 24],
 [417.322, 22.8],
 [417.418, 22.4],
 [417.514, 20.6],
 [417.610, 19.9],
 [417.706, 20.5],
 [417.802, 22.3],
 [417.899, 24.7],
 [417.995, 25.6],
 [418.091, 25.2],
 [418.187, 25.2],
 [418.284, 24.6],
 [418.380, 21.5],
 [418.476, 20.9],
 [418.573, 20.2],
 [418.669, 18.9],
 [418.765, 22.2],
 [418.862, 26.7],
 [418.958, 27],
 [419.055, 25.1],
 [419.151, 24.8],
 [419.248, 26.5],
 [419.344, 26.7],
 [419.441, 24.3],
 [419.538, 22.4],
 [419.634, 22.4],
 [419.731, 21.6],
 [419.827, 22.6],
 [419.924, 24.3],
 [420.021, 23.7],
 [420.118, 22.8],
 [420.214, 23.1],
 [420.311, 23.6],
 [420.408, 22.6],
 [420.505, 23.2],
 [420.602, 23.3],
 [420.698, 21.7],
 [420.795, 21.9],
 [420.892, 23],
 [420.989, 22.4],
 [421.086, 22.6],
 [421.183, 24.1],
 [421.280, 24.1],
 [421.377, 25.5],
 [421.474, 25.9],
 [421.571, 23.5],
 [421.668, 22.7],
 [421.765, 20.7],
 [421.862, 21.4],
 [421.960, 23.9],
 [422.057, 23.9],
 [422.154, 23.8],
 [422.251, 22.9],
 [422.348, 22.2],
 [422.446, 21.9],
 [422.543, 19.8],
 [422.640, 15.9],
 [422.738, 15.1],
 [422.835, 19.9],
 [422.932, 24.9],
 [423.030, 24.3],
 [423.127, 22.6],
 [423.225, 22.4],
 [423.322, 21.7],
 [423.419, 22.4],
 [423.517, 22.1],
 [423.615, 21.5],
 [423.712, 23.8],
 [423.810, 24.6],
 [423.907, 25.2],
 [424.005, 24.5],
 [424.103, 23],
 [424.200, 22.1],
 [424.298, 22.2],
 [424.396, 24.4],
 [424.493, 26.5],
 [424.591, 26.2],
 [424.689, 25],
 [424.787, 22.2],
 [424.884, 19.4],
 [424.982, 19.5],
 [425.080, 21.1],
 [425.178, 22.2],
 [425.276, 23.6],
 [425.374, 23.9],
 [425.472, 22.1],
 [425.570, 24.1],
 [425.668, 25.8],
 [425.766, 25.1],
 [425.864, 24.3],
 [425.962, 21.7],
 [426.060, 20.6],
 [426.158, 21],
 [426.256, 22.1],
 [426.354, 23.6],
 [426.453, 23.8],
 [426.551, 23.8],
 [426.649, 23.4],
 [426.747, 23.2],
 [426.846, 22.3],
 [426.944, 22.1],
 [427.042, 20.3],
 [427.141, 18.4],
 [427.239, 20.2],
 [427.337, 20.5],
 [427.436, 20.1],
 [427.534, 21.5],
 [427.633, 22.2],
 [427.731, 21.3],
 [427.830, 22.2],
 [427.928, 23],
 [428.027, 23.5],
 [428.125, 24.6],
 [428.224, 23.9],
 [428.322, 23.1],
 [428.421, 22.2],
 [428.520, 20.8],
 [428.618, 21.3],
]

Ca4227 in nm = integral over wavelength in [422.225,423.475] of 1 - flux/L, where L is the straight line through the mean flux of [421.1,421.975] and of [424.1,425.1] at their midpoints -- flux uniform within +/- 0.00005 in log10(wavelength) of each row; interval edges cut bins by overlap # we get 0.11 nm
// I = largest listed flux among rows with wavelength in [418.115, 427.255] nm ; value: 27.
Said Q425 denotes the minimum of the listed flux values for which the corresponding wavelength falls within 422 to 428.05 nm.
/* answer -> 15.1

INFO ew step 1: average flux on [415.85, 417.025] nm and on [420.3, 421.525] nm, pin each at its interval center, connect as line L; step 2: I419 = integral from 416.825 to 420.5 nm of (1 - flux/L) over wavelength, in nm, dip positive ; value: 0.13 nm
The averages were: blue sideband 25.8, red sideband 23.4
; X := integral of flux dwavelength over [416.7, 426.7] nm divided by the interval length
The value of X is 23.2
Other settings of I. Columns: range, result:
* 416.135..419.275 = 29.7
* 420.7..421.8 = 25.9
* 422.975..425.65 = 26.5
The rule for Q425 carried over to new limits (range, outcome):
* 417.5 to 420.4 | 18.9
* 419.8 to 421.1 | 21.7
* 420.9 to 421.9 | 20.7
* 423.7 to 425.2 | 19.4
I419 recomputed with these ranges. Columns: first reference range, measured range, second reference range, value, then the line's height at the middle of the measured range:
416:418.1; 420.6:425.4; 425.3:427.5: 0.098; 23.1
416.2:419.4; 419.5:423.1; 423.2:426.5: 0.161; 23.6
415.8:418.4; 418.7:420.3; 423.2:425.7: 0.004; 24.1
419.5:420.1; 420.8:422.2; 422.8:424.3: -0.026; 22.9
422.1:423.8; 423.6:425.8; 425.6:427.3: -0.134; 22.1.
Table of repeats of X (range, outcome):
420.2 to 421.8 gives 23.2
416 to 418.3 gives 24.5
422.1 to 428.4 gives 22.4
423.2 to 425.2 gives 23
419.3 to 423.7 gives 22.6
